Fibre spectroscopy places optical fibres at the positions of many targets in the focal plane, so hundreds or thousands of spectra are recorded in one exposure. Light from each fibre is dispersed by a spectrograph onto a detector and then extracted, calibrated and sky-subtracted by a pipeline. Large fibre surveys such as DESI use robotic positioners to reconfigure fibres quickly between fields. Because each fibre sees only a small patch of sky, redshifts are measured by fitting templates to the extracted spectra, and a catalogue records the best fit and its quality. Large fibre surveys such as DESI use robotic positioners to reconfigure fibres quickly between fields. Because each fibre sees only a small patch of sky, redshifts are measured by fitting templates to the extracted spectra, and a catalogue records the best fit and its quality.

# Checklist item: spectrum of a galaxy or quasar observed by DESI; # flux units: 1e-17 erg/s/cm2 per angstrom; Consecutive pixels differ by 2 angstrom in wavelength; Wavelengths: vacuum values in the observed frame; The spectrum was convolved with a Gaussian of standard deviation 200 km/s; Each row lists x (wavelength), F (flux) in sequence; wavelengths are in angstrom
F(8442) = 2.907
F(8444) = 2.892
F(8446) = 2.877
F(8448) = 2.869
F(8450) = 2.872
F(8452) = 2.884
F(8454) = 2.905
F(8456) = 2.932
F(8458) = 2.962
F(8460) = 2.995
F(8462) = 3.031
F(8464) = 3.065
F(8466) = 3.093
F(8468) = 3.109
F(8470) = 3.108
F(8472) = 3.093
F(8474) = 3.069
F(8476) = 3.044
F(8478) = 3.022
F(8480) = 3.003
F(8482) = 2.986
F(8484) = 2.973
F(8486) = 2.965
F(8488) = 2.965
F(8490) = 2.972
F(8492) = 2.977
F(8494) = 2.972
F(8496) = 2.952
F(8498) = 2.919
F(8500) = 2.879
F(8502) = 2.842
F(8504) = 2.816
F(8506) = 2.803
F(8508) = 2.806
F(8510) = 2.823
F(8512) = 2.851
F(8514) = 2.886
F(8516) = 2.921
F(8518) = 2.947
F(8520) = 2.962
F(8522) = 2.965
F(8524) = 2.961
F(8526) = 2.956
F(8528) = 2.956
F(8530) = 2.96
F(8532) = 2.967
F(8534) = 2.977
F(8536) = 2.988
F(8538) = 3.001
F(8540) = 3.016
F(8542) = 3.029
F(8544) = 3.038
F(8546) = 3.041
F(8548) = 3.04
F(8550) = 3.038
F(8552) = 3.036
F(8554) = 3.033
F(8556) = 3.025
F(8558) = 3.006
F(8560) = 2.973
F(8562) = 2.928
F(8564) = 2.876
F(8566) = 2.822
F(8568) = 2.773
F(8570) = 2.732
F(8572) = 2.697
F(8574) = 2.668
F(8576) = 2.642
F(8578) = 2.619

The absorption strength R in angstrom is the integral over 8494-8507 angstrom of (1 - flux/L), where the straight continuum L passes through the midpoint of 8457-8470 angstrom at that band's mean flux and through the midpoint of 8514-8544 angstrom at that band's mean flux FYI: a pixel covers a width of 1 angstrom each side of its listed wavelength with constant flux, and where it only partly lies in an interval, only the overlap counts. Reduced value 0.6 angstrom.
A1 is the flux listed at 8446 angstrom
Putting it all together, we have 2.877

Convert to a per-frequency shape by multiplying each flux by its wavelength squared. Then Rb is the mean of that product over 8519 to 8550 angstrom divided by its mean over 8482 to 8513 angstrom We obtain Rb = 1.0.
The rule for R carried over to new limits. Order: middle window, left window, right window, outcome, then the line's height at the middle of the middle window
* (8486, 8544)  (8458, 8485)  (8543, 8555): 2.0 angstrom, 3.04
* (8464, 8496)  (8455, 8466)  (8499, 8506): -1.0 angstrom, 2.93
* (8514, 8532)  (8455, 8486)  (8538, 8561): 0.4 angstrom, 3.03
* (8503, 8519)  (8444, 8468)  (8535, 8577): 0.4 angstrom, 2.94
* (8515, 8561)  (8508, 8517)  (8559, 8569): -2.0 angstrom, 2.87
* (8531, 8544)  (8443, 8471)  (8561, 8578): -0.8 angstrom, 2.82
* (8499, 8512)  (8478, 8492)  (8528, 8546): 0.7 angstrom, 2.99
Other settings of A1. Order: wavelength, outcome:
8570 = 2.732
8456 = 2.932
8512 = 2.851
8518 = 2.947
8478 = 3.022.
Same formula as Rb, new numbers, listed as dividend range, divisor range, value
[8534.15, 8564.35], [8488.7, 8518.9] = 1.05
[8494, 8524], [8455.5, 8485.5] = 0.96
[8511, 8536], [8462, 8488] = 0.98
